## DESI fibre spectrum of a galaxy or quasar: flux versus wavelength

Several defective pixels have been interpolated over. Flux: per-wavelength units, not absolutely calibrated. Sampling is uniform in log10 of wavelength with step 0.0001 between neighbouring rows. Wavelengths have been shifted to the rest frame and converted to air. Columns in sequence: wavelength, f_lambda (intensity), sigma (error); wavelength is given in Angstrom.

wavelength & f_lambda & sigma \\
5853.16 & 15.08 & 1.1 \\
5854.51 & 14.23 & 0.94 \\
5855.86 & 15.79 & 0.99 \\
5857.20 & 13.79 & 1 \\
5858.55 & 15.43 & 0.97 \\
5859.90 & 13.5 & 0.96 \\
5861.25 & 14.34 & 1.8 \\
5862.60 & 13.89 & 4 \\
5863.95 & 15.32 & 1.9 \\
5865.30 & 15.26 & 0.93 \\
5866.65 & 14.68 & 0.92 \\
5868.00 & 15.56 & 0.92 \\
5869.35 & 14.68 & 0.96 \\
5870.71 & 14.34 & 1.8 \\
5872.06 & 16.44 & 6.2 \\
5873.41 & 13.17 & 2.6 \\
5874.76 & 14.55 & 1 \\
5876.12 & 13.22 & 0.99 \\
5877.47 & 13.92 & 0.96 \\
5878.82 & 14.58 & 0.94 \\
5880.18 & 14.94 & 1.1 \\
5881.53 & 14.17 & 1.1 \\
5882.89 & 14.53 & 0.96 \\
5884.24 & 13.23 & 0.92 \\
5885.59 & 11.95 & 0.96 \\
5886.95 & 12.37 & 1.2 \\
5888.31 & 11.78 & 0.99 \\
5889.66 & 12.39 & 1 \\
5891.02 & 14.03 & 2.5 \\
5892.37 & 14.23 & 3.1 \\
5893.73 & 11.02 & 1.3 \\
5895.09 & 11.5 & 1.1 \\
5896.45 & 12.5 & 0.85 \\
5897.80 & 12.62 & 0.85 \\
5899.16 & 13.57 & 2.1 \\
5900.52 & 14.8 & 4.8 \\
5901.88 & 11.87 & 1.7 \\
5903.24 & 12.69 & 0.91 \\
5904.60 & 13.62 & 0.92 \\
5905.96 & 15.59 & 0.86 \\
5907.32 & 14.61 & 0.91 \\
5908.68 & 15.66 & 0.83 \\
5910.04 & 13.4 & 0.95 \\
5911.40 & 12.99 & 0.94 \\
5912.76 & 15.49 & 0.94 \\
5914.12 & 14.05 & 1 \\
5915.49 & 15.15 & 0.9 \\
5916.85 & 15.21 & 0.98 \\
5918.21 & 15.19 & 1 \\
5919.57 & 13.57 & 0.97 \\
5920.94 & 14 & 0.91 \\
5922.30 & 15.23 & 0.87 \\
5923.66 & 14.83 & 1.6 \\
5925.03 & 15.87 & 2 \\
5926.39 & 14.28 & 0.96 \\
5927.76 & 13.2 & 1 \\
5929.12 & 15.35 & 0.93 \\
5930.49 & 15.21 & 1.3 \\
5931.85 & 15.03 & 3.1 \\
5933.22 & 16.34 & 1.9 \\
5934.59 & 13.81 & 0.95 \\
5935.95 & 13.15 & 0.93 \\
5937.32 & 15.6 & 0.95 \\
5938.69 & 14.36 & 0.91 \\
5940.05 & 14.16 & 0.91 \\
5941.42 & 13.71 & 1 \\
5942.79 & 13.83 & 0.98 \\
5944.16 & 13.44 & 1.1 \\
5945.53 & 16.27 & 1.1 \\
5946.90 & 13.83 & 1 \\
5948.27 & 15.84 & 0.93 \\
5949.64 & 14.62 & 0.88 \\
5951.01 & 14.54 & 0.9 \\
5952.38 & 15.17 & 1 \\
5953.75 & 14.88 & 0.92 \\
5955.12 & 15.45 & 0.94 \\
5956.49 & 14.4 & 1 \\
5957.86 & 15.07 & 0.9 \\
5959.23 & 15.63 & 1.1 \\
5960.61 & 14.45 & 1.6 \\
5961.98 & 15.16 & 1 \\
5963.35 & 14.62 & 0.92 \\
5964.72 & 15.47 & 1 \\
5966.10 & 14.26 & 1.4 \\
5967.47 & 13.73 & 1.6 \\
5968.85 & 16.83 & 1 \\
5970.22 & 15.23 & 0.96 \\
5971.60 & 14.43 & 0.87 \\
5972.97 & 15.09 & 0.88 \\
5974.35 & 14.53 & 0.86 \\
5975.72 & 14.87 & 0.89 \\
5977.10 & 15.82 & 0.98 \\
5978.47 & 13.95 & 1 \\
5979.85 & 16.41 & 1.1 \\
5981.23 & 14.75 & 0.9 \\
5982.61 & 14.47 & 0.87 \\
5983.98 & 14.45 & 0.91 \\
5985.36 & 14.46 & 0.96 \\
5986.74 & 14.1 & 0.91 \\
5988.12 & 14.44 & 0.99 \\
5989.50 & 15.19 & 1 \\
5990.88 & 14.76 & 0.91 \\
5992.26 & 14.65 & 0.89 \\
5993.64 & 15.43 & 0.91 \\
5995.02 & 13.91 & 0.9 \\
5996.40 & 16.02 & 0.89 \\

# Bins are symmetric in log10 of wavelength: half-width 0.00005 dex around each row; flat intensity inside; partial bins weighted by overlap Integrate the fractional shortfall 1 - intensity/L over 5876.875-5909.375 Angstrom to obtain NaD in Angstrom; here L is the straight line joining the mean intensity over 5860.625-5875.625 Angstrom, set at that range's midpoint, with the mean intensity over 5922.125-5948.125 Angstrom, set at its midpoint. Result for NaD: 2.8 Angstrom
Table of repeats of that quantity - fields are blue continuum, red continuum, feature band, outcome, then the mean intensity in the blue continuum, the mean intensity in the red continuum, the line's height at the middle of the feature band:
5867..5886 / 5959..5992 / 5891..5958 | 1.24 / 14.3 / 14.9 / 14.6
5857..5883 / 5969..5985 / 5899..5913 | 0.65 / 14.5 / 15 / 14.7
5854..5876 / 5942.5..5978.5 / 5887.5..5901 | 1.76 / 14.7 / 14.9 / 14.7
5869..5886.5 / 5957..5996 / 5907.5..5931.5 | -0.35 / 14.1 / 14.9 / 14.4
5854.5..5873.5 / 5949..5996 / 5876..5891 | 1.40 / 14.8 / 14.9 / 14.8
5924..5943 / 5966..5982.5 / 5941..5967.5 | 0.08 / 14.6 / 15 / 14.8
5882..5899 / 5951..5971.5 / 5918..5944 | -0.95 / 12.7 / 15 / 14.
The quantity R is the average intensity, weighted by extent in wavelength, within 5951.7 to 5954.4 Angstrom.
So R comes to 15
